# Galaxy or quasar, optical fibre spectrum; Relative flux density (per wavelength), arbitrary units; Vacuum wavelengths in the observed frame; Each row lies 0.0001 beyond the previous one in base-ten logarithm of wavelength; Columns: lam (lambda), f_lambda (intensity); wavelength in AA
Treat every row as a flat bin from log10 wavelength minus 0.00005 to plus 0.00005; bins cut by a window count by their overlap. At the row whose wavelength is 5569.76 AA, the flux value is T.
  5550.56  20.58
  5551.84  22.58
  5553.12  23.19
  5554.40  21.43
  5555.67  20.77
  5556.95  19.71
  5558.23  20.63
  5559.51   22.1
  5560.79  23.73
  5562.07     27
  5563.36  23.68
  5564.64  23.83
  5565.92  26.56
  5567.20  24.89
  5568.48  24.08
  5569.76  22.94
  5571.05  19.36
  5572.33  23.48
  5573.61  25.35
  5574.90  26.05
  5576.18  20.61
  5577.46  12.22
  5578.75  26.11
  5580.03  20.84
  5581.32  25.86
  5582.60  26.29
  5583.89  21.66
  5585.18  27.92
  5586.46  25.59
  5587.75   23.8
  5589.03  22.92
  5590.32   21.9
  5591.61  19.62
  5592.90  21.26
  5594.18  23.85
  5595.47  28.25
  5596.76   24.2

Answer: 22.94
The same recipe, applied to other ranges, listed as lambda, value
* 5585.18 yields 27.92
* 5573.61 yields 25.35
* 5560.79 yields 23.73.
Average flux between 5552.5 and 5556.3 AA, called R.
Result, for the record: 21.8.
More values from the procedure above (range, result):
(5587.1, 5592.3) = 22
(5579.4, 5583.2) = 24.3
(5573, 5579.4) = 22.1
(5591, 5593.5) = 20.4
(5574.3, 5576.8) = 23.3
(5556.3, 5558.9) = 20.2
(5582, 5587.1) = 25.3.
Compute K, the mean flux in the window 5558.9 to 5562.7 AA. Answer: 24.3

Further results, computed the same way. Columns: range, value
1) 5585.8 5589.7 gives 24.2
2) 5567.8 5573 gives 22.5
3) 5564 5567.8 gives 25.1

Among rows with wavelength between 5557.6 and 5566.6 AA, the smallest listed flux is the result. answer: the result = 20.63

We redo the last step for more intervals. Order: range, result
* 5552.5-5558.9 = 19.71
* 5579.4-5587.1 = 20.84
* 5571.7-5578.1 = 12.22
